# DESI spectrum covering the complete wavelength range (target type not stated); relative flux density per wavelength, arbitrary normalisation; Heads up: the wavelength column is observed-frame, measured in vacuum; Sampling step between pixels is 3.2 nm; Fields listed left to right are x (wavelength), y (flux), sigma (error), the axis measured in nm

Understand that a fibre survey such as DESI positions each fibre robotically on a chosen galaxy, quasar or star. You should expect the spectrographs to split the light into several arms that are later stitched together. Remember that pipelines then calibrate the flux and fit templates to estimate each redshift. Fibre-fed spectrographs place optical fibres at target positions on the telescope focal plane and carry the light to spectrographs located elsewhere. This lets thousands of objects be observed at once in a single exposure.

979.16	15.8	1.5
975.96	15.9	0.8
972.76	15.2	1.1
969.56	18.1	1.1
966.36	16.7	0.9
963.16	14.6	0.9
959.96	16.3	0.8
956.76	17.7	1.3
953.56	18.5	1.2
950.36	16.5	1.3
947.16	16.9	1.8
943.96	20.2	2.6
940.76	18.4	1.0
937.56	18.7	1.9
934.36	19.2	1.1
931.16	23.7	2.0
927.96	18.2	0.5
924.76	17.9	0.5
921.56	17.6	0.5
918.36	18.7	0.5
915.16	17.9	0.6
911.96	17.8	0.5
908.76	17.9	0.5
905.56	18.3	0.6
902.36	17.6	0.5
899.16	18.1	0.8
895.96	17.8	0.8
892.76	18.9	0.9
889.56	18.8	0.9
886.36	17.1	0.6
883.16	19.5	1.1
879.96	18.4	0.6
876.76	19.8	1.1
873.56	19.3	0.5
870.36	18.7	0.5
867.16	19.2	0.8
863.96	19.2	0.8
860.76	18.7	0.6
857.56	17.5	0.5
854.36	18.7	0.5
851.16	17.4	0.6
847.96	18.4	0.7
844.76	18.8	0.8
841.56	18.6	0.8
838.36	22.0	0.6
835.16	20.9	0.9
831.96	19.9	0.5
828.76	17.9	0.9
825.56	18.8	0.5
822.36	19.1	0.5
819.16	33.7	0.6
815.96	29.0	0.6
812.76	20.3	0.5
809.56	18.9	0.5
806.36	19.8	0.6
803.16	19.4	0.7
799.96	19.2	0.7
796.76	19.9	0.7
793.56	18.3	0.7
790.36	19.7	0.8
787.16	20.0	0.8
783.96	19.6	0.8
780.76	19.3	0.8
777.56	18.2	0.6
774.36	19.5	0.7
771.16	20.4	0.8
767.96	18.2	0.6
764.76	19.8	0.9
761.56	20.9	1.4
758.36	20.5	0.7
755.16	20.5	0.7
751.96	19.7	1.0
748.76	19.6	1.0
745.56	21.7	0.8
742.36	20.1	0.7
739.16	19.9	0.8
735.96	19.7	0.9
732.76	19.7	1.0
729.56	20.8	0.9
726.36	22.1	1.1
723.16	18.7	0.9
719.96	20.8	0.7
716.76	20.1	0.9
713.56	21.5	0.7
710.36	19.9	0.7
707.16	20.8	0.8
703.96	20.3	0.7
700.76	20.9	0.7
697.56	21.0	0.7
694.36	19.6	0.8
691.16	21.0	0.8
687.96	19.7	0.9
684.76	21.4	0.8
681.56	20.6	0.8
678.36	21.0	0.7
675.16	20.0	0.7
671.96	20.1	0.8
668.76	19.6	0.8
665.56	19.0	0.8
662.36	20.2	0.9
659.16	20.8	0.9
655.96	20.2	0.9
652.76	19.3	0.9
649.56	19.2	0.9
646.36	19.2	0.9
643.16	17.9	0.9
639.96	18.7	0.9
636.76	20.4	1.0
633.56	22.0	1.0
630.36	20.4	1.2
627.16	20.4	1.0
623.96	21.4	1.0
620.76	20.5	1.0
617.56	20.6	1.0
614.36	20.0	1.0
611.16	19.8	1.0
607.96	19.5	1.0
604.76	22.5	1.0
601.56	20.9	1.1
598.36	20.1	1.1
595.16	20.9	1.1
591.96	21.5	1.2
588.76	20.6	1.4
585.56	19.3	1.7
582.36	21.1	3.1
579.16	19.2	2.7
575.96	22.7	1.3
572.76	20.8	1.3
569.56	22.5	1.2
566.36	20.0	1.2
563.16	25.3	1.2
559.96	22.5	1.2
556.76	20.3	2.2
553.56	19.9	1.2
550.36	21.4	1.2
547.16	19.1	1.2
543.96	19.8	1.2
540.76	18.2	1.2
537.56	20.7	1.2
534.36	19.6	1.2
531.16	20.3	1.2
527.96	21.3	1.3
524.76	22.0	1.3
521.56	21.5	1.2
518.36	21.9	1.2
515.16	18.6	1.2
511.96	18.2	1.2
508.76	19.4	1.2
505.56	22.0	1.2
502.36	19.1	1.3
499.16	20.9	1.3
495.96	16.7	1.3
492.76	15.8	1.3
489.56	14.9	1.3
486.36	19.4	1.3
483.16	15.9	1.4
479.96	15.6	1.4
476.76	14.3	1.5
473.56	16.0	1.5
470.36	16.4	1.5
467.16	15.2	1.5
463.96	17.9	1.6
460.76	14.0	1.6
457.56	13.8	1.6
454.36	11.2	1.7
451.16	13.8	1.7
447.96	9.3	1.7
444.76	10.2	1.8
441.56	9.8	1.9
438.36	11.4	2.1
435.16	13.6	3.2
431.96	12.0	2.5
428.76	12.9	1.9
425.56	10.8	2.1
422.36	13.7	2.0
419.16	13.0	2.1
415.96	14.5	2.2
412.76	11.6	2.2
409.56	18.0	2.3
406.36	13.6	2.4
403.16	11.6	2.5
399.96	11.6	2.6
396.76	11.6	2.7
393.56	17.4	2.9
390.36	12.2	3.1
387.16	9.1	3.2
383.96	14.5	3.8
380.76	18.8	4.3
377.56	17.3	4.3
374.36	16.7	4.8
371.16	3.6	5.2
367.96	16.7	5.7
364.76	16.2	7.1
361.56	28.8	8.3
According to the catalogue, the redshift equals 0.25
